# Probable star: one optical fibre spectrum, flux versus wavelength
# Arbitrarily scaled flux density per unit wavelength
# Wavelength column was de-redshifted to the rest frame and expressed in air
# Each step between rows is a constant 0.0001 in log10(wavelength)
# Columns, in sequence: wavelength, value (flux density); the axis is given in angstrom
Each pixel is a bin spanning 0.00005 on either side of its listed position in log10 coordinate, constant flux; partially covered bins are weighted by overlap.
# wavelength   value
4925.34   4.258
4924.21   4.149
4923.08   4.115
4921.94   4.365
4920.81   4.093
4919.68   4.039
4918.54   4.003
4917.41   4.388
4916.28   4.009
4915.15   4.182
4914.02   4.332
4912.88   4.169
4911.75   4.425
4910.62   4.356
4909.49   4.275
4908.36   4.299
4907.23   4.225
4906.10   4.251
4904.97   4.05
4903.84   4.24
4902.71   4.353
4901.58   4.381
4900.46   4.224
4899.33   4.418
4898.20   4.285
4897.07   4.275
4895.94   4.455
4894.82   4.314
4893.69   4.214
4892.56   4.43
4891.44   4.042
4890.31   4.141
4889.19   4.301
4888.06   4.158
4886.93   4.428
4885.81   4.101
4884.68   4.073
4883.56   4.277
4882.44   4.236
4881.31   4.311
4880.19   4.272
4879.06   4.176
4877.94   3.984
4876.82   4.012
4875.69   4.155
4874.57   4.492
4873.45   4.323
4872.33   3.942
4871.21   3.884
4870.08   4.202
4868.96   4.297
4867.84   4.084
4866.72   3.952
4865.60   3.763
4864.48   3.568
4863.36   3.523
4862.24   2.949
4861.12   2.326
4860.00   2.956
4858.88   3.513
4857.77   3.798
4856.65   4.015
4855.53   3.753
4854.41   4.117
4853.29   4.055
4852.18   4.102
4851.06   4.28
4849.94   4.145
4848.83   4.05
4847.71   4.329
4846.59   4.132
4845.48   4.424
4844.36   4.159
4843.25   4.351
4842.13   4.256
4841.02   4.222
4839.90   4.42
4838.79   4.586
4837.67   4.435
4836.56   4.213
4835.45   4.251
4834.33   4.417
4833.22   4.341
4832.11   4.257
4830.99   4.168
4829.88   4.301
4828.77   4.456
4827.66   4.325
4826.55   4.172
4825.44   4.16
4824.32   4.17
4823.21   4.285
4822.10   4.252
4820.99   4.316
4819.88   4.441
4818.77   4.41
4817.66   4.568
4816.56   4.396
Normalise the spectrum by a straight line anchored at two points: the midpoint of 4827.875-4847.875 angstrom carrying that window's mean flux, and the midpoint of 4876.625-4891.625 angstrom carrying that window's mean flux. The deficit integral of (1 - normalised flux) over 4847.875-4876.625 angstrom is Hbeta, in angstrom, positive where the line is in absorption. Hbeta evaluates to 2.6 angstrom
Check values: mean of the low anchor 4.32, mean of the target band 3.86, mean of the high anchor 4.19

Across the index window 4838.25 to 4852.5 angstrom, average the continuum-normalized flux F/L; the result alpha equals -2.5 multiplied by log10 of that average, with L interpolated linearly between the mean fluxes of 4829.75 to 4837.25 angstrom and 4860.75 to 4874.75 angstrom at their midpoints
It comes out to -0.04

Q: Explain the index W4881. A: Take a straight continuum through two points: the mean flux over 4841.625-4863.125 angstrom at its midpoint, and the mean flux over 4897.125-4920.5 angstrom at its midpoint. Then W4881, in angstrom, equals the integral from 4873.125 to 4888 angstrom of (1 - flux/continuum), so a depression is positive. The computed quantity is -0.6 angstrom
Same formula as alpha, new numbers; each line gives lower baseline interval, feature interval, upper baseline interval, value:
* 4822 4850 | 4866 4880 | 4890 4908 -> 0.04 mag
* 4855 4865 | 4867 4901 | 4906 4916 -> -0.11 mag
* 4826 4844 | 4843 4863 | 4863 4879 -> 0.09 mag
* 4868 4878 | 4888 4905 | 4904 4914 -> -0.02 mag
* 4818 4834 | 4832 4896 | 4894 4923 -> 0.05 mag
